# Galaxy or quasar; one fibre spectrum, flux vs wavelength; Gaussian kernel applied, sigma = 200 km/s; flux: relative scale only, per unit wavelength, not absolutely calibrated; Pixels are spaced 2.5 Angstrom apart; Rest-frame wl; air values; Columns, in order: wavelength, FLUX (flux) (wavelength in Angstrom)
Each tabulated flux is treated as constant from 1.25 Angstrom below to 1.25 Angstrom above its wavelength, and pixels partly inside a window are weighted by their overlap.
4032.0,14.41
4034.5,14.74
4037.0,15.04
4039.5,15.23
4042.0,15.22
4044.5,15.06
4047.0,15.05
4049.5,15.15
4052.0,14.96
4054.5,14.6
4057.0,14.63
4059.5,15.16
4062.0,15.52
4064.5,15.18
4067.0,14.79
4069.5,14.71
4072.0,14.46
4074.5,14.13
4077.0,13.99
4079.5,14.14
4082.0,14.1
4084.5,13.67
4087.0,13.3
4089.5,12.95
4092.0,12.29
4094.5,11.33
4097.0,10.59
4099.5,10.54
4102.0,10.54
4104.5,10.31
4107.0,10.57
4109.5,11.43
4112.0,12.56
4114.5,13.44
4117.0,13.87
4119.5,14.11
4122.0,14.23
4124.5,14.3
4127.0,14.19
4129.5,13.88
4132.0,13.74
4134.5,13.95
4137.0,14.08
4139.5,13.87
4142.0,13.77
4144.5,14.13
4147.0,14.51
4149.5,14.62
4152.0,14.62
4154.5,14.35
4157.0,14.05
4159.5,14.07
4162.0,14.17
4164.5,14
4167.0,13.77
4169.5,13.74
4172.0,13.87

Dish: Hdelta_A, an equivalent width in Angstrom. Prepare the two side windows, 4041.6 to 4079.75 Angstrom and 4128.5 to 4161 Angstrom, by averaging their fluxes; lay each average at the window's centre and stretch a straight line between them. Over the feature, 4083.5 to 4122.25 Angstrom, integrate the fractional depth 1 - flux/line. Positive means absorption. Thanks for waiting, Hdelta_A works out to 6.14 Angstrom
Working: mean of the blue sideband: 14.8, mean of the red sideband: 14.1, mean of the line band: 12.2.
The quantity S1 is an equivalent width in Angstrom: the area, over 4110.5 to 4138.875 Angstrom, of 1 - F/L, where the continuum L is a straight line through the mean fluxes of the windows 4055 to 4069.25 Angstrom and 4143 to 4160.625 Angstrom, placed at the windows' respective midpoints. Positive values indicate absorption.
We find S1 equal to 1.4 Angstrom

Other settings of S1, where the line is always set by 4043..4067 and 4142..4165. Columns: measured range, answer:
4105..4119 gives 2.1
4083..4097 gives 2.1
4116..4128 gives 0.3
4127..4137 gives 0.3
